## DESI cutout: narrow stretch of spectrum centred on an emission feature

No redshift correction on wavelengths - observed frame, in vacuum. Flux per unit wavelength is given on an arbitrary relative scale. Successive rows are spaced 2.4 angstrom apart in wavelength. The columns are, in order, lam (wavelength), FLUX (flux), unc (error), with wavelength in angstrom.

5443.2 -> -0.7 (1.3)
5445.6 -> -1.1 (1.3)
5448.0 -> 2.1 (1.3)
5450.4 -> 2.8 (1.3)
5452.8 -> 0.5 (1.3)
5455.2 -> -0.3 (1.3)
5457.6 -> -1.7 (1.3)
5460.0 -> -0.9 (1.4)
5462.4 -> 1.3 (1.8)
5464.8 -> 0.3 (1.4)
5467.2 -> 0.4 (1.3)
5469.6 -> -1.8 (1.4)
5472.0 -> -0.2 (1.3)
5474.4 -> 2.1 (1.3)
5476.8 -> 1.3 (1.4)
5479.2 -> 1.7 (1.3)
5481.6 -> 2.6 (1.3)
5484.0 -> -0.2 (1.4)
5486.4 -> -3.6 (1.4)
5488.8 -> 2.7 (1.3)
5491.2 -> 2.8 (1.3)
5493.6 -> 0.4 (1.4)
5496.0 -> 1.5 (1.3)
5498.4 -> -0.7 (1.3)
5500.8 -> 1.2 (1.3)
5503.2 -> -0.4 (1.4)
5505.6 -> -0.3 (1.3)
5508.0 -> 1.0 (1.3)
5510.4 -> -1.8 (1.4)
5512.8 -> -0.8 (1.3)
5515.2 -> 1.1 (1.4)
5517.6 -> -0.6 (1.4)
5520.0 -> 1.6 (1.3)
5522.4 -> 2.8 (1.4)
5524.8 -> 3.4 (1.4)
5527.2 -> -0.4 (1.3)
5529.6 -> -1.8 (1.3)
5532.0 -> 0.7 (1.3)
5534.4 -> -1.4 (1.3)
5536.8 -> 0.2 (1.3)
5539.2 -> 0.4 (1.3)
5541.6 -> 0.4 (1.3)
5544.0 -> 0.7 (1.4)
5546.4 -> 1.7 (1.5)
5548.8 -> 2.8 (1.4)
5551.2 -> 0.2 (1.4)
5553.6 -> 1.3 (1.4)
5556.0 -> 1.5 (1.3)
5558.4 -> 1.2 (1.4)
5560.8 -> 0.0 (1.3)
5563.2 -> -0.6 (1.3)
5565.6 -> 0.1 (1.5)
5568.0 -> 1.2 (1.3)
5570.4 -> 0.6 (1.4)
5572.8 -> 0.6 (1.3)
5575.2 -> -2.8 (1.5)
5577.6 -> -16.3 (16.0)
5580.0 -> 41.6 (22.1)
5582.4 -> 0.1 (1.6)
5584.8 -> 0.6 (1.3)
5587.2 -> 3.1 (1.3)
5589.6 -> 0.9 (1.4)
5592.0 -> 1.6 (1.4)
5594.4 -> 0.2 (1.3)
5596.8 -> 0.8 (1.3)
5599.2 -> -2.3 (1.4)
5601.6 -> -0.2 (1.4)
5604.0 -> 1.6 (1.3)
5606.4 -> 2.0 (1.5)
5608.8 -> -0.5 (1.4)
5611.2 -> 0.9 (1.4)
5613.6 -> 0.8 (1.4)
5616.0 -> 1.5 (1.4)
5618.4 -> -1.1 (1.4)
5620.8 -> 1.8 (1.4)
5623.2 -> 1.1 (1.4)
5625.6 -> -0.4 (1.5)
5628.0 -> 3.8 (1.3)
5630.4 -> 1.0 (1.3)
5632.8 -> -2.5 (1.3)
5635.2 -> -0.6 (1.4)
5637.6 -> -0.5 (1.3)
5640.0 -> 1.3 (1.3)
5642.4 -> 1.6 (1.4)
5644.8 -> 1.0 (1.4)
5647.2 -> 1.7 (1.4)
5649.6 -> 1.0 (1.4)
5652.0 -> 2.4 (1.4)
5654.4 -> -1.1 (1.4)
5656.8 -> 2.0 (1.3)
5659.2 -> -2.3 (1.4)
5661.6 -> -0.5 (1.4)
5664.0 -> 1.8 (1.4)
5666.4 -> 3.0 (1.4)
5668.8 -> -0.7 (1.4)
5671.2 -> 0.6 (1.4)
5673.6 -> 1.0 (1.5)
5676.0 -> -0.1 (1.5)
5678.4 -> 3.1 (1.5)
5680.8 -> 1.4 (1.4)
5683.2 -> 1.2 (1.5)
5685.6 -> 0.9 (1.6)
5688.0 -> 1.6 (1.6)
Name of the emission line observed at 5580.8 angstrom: Mg II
